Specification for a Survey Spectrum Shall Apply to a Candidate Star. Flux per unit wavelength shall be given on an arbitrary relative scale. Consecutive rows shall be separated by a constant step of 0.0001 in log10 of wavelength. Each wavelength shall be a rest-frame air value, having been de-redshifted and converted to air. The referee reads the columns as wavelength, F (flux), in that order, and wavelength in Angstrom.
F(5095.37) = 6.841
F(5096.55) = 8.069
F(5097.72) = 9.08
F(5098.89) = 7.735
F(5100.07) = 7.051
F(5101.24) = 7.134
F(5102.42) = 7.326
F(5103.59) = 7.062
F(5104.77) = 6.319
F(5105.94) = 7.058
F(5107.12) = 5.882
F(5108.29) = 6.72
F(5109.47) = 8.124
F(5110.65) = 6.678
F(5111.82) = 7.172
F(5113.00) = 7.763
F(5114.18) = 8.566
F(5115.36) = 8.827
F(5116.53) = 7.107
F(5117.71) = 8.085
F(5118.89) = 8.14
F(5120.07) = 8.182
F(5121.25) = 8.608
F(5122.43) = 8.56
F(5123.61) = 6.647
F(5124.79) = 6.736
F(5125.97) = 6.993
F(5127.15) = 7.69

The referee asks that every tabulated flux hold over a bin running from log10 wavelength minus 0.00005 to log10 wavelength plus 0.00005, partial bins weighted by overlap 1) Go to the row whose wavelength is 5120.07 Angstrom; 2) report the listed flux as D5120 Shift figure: 8.182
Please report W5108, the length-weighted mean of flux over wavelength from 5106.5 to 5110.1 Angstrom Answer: 6.9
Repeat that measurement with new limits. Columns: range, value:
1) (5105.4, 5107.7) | 6.45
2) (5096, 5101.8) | 7.82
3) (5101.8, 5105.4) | 6.91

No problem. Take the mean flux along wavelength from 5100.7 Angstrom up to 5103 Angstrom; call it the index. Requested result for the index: 7.22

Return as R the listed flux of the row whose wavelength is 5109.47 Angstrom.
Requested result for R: 8.124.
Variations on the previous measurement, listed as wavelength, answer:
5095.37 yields 6.841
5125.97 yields 6.993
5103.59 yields 7.062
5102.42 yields 7.326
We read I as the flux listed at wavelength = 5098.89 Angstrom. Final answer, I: 7.735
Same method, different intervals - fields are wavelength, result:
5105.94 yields 7.058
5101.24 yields 7.134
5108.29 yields 6.72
